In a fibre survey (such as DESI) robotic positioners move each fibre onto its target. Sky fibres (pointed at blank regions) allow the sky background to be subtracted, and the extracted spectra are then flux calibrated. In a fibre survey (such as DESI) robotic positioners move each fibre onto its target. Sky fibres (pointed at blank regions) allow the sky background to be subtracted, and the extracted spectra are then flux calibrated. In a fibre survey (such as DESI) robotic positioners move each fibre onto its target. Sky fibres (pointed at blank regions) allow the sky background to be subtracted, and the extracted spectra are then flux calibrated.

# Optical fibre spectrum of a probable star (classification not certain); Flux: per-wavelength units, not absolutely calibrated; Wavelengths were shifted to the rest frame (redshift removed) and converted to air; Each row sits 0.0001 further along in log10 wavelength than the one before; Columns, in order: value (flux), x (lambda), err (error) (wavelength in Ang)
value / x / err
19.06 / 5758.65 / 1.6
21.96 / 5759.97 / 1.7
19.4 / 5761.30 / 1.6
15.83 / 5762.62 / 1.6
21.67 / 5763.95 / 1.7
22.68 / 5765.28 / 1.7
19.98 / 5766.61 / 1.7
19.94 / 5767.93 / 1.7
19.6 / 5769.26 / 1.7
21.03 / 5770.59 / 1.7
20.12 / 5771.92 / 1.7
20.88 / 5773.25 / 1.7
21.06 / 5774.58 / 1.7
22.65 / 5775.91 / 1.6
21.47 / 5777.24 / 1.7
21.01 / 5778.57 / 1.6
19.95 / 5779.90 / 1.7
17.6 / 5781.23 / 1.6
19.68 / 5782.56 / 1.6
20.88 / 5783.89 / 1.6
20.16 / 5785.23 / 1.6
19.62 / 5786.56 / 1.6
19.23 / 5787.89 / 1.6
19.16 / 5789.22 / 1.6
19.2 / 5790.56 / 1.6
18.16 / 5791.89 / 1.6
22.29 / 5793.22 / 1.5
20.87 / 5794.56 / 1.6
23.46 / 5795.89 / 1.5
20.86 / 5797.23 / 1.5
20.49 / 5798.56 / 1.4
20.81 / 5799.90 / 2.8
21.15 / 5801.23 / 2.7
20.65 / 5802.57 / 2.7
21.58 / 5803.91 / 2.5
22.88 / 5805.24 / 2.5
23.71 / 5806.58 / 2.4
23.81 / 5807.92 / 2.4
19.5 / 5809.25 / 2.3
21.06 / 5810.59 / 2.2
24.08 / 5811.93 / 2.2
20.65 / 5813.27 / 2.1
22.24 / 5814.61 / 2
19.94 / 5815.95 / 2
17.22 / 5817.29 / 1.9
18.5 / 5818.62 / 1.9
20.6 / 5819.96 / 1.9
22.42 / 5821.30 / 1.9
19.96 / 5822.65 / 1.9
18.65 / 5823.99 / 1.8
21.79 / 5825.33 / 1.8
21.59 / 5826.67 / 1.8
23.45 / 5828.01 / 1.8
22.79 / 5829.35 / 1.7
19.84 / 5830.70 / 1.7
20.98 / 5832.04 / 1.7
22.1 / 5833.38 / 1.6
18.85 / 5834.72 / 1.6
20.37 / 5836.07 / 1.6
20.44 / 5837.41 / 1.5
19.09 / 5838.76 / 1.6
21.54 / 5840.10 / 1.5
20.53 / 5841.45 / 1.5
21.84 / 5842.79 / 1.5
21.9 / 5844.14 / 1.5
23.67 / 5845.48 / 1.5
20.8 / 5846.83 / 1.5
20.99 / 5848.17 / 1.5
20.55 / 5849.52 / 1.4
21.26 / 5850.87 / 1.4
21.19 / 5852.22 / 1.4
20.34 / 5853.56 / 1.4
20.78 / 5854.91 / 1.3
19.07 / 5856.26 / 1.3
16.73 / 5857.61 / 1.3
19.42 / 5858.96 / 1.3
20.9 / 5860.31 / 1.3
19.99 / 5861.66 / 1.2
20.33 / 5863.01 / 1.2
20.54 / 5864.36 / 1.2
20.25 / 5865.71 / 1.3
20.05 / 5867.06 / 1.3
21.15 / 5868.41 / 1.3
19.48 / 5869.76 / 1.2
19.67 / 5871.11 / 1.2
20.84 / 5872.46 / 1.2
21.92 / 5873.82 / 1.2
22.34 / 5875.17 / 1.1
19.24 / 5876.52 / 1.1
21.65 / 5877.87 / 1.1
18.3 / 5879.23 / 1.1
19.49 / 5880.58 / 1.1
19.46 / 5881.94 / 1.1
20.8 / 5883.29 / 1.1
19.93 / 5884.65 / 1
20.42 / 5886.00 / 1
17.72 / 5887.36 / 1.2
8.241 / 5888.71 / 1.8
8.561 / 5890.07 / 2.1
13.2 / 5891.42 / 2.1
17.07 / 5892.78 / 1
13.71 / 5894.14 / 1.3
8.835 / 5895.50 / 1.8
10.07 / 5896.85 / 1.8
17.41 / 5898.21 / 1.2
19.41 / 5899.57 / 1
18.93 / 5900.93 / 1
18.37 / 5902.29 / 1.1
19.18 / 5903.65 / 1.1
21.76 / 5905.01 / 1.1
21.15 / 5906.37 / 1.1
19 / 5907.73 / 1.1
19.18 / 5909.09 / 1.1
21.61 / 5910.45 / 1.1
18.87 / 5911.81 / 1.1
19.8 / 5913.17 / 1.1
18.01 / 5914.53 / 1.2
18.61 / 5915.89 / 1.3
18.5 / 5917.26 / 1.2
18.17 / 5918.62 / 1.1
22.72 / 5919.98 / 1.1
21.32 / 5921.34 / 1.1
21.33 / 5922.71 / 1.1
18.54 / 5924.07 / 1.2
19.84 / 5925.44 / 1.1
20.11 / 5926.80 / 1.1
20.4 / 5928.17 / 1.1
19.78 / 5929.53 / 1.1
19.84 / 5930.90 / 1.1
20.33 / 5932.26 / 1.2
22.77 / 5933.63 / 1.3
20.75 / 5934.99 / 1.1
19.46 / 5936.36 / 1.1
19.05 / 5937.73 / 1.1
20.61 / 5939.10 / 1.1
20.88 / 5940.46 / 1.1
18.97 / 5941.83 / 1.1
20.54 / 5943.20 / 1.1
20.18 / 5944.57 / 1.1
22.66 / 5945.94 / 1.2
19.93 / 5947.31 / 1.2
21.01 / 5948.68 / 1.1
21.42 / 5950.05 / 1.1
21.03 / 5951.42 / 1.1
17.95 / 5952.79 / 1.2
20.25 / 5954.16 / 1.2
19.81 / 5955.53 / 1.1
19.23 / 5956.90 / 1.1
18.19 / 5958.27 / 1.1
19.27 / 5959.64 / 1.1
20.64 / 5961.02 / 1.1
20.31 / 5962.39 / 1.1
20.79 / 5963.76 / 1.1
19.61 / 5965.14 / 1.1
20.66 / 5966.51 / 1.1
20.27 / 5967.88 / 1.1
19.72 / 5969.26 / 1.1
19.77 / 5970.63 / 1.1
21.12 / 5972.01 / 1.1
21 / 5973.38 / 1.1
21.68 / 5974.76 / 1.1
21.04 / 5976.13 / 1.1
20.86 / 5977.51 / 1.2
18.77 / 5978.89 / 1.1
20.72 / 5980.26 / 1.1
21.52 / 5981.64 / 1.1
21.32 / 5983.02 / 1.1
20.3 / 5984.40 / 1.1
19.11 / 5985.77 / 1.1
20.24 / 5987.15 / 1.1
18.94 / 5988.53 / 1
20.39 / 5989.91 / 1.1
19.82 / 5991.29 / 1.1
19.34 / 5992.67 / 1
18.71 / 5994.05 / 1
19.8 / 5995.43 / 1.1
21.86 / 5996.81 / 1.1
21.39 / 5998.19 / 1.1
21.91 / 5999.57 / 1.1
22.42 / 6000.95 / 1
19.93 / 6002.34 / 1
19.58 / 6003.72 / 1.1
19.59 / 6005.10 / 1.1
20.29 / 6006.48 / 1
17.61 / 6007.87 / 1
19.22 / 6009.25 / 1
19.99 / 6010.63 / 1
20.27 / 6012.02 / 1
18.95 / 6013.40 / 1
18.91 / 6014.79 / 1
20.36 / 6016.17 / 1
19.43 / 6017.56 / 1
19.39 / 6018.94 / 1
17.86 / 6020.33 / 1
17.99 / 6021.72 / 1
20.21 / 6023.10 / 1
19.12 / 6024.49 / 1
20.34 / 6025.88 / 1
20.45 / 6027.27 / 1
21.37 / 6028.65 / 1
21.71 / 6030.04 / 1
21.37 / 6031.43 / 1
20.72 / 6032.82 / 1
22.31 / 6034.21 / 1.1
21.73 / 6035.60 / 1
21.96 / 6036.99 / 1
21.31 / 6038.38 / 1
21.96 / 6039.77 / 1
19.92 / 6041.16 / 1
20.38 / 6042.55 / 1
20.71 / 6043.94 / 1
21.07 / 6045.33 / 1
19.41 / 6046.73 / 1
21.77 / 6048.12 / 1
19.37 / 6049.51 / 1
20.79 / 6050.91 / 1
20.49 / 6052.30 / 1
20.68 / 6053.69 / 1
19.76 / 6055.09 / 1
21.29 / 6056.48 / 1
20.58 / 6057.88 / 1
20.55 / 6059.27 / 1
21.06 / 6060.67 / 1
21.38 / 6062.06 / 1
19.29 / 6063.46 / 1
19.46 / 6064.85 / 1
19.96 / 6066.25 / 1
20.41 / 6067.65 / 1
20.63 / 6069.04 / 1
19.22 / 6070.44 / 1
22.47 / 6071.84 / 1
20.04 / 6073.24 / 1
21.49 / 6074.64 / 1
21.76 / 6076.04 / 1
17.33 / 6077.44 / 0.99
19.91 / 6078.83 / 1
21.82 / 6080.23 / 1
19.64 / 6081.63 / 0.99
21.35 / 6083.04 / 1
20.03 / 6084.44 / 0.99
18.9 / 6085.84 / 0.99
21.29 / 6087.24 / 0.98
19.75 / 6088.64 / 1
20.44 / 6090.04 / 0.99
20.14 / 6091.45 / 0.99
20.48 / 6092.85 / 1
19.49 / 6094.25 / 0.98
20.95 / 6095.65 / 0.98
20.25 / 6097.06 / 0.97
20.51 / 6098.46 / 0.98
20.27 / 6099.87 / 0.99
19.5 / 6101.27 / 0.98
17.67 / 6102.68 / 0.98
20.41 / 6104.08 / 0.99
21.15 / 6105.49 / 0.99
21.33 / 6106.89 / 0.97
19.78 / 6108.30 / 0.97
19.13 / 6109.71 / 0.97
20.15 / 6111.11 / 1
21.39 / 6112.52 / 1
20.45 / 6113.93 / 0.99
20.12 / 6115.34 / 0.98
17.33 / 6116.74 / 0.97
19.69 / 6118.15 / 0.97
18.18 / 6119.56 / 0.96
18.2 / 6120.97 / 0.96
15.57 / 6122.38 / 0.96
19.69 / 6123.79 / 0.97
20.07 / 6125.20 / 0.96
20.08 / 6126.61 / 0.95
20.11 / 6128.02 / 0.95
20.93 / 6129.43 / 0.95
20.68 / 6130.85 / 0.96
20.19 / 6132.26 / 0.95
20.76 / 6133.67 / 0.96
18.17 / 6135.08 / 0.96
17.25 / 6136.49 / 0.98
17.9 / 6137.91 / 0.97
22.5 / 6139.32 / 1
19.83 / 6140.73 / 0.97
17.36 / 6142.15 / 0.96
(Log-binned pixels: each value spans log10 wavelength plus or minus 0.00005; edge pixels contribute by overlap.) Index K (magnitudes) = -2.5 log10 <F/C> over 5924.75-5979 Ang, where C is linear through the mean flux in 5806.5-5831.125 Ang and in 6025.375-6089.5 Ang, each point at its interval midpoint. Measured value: 0.03 mag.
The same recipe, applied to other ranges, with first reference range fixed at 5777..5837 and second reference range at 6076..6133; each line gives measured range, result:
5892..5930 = 0.10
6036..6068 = -0.03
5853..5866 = 0.04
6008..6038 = 0.00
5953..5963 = 0.04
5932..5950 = -0.01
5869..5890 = 0.09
